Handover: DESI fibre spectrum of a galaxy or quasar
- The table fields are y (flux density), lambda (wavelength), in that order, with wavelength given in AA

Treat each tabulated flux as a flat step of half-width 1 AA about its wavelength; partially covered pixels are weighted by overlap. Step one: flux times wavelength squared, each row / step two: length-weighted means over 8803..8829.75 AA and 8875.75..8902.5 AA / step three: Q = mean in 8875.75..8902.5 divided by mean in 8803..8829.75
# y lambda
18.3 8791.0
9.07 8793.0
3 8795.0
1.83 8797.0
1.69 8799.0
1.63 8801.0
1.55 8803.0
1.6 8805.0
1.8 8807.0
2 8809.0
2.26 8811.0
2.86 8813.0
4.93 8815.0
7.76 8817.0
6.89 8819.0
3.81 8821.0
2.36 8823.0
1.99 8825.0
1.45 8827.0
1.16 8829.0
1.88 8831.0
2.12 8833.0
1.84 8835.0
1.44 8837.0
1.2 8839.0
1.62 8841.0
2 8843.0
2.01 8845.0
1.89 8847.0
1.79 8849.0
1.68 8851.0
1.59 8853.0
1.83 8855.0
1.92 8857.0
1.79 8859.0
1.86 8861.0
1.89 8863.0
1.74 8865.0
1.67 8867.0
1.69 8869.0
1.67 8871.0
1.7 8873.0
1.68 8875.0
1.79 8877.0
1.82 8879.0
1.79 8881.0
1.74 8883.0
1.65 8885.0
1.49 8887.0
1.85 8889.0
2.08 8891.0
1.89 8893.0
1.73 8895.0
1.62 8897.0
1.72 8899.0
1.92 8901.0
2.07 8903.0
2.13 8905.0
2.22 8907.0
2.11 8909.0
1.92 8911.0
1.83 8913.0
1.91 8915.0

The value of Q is 0.6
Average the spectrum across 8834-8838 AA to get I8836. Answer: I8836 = 1.64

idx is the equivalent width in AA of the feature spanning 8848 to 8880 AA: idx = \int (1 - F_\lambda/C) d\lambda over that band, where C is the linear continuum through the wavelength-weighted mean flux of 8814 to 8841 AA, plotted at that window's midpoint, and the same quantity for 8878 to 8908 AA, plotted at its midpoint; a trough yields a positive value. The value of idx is 7.77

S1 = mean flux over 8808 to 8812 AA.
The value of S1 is 2.13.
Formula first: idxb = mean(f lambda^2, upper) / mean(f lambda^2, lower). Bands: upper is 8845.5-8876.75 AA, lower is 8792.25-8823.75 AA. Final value 0.52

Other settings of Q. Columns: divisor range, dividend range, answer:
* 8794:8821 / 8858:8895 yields 0.58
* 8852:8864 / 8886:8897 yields 1.00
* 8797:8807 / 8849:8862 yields 1.09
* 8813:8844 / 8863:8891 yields 0.62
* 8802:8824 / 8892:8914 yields 0.57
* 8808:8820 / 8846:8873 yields 0.40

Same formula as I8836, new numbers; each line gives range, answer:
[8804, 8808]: 1.7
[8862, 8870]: 1.75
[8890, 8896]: 1.9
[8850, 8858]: 1.75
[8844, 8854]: 1.79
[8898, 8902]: 1.82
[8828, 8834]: 1.72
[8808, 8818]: 3.96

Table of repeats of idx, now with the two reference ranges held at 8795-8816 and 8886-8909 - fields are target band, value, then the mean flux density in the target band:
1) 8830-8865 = 5.1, 1.78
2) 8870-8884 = 1.6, 1.74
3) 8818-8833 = -3.9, 2.75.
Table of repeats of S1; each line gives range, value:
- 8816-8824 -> 5.21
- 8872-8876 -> 1.69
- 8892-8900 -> 1.74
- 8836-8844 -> 1.56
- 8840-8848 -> 1.88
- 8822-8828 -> 1.93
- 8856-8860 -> 1.85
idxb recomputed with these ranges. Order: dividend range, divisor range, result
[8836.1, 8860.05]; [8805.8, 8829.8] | 0.53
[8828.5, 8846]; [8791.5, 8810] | 0.56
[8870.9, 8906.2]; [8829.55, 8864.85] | 1.02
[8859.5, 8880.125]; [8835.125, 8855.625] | 1.03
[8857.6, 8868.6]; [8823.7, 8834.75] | 1.03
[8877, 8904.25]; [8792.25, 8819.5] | 0.54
